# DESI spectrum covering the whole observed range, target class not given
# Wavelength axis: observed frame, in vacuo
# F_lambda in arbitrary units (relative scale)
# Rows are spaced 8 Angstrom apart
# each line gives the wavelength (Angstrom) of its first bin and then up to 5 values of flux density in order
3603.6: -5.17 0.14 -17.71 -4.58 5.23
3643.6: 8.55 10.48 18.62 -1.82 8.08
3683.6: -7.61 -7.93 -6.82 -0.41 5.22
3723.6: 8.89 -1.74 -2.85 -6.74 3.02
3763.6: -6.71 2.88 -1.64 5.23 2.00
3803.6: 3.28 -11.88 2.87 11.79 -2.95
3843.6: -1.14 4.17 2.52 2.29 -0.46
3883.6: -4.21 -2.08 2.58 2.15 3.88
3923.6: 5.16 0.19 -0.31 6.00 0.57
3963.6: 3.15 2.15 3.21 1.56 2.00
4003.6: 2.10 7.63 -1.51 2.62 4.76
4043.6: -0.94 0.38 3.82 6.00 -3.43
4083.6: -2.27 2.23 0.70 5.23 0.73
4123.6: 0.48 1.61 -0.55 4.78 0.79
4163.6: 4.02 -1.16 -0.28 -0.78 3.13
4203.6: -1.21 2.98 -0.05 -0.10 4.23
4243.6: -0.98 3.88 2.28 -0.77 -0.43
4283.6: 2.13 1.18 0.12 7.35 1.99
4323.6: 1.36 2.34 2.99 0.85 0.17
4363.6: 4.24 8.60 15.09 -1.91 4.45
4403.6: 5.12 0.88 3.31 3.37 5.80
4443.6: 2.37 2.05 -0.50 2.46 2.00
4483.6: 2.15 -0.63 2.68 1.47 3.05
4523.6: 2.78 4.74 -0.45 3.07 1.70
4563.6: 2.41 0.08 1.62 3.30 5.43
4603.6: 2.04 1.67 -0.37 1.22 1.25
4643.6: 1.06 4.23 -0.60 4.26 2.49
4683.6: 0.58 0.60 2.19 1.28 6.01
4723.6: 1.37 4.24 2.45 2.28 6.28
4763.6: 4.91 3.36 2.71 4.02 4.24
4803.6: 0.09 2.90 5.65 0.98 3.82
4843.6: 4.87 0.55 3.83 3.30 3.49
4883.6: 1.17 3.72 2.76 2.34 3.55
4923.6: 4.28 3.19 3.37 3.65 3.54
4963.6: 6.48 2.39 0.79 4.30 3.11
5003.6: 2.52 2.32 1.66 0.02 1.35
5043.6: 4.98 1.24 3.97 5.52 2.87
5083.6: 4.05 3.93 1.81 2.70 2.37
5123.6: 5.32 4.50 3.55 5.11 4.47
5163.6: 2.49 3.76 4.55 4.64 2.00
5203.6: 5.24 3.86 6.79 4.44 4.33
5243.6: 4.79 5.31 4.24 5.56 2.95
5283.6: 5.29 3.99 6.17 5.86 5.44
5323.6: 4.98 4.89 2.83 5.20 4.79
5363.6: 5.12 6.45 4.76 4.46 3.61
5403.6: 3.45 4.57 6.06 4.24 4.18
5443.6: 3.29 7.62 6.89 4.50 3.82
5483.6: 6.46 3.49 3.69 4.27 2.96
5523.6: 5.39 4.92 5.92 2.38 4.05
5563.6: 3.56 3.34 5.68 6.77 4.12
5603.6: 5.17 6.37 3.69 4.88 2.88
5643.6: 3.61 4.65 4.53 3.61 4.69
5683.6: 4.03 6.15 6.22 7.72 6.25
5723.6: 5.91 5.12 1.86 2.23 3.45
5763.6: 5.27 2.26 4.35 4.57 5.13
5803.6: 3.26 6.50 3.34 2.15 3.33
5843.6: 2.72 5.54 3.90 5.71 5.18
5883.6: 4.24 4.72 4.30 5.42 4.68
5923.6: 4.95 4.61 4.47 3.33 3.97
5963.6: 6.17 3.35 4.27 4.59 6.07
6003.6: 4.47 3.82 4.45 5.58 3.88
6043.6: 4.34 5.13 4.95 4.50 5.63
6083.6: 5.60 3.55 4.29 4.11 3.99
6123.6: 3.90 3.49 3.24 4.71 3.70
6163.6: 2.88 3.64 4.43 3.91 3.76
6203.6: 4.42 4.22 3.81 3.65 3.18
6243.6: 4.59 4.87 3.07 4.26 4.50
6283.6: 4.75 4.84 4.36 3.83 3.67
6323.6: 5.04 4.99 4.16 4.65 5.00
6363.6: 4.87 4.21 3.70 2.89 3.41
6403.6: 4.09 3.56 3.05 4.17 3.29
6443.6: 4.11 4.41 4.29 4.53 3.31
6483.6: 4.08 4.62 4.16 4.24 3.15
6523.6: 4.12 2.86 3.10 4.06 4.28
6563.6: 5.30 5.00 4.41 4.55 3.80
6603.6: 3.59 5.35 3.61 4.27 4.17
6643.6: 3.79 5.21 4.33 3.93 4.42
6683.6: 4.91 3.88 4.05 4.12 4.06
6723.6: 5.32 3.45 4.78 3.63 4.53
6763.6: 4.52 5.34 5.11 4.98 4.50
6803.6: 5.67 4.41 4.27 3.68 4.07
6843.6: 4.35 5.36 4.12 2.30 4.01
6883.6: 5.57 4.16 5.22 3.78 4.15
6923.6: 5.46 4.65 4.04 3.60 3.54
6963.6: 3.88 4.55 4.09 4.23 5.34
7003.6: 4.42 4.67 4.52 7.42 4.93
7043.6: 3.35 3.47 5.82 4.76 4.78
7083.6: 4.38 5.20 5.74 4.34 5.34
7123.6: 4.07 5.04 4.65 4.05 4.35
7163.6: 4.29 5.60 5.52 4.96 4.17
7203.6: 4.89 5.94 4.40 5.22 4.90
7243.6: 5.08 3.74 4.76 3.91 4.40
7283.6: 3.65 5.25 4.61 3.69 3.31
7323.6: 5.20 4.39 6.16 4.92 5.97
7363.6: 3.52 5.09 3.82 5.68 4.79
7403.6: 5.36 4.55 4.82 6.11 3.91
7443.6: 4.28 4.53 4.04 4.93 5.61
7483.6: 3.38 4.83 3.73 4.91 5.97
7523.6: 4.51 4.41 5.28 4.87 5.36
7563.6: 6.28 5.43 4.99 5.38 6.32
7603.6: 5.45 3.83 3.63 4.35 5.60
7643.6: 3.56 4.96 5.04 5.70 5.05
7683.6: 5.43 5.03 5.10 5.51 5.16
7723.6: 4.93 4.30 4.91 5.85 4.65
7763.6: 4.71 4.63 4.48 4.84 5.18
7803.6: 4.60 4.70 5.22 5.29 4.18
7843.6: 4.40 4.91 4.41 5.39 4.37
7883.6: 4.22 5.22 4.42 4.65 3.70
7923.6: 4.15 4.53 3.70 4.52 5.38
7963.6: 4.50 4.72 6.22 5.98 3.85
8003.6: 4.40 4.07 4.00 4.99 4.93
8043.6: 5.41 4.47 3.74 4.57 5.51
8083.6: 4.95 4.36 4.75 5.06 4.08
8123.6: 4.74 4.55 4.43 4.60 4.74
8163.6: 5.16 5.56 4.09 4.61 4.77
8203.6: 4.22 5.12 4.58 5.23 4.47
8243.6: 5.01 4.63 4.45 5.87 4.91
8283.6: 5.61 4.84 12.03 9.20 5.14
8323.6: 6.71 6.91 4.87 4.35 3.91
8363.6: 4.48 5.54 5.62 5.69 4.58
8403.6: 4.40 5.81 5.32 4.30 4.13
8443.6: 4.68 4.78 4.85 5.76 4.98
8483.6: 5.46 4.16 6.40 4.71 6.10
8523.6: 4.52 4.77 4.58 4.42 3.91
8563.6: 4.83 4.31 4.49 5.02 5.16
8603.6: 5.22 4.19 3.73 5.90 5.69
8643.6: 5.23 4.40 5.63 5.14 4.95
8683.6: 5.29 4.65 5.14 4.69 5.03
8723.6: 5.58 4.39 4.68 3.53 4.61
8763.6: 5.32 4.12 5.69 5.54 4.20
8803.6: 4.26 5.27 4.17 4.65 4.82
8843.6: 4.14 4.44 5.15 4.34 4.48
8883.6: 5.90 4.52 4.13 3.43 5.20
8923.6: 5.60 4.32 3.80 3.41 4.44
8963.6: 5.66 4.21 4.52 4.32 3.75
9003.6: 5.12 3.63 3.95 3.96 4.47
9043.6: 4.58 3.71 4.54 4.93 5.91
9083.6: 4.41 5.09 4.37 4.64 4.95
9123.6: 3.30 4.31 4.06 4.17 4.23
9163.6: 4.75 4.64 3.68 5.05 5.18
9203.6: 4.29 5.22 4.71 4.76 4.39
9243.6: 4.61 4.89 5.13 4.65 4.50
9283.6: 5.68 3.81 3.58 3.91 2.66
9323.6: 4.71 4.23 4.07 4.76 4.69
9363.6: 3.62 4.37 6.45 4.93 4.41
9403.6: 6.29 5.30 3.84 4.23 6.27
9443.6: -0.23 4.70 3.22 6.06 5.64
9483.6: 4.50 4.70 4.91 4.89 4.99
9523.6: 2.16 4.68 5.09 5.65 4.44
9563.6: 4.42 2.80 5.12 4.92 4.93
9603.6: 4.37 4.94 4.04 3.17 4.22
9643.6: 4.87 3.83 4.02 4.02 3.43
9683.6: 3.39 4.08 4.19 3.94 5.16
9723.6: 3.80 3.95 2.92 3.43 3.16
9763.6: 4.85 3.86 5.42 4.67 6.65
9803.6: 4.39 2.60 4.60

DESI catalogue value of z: 0.265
